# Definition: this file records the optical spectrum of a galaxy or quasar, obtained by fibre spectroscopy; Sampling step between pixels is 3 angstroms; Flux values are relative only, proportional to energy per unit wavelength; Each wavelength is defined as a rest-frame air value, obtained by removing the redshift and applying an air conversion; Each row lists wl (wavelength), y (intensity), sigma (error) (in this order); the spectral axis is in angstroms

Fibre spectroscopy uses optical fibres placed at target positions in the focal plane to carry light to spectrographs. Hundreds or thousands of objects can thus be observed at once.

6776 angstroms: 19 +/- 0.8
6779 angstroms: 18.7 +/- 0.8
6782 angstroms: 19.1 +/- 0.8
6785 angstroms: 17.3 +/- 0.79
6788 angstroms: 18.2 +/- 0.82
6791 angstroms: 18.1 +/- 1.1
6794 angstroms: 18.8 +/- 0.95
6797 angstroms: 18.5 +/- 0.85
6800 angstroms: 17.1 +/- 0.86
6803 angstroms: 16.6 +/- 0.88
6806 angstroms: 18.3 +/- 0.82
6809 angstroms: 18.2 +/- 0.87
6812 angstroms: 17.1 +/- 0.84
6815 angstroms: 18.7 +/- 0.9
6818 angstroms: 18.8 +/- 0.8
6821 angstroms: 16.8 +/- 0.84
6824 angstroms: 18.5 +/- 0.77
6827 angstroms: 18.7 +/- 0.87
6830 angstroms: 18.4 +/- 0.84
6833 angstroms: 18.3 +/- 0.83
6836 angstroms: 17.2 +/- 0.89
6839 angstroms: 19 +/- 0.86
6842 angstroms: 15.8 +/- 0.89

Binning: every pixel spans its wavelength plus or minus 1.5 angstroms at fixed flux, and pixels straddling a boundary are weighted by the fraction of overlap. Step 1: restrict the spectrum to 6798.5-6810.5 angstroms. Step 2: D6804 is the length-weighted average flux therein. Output 17.6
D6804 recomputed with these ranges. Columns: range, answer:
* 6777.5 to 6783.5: 18.9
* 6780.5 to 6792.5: 18.2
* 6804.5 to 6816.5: 18.1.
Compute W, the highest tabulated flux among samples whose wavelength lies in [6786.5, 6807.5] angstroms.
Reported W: 18.8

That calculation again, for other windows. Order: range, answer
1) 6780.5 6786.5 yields 19.1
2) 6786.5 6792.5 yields 18.2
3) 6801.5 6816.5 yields 18.7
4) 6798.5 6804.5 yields 17.1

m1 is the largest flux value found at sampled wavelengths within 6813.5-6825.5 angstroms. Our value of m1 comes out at 18.8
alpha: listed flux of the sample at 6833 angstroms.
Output 18.3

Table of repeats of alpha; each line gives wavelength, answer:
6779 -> 18.7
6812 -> 17.1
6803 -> 16.6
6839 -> 19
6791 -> 18.1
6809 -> 18.2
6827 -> 18.7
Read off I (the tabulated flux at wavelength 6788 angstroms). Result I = 18.2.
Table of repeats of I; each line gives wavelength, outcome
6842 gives 15.8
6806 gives 18.3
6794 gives 18.8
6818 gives 18.8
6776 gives 19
